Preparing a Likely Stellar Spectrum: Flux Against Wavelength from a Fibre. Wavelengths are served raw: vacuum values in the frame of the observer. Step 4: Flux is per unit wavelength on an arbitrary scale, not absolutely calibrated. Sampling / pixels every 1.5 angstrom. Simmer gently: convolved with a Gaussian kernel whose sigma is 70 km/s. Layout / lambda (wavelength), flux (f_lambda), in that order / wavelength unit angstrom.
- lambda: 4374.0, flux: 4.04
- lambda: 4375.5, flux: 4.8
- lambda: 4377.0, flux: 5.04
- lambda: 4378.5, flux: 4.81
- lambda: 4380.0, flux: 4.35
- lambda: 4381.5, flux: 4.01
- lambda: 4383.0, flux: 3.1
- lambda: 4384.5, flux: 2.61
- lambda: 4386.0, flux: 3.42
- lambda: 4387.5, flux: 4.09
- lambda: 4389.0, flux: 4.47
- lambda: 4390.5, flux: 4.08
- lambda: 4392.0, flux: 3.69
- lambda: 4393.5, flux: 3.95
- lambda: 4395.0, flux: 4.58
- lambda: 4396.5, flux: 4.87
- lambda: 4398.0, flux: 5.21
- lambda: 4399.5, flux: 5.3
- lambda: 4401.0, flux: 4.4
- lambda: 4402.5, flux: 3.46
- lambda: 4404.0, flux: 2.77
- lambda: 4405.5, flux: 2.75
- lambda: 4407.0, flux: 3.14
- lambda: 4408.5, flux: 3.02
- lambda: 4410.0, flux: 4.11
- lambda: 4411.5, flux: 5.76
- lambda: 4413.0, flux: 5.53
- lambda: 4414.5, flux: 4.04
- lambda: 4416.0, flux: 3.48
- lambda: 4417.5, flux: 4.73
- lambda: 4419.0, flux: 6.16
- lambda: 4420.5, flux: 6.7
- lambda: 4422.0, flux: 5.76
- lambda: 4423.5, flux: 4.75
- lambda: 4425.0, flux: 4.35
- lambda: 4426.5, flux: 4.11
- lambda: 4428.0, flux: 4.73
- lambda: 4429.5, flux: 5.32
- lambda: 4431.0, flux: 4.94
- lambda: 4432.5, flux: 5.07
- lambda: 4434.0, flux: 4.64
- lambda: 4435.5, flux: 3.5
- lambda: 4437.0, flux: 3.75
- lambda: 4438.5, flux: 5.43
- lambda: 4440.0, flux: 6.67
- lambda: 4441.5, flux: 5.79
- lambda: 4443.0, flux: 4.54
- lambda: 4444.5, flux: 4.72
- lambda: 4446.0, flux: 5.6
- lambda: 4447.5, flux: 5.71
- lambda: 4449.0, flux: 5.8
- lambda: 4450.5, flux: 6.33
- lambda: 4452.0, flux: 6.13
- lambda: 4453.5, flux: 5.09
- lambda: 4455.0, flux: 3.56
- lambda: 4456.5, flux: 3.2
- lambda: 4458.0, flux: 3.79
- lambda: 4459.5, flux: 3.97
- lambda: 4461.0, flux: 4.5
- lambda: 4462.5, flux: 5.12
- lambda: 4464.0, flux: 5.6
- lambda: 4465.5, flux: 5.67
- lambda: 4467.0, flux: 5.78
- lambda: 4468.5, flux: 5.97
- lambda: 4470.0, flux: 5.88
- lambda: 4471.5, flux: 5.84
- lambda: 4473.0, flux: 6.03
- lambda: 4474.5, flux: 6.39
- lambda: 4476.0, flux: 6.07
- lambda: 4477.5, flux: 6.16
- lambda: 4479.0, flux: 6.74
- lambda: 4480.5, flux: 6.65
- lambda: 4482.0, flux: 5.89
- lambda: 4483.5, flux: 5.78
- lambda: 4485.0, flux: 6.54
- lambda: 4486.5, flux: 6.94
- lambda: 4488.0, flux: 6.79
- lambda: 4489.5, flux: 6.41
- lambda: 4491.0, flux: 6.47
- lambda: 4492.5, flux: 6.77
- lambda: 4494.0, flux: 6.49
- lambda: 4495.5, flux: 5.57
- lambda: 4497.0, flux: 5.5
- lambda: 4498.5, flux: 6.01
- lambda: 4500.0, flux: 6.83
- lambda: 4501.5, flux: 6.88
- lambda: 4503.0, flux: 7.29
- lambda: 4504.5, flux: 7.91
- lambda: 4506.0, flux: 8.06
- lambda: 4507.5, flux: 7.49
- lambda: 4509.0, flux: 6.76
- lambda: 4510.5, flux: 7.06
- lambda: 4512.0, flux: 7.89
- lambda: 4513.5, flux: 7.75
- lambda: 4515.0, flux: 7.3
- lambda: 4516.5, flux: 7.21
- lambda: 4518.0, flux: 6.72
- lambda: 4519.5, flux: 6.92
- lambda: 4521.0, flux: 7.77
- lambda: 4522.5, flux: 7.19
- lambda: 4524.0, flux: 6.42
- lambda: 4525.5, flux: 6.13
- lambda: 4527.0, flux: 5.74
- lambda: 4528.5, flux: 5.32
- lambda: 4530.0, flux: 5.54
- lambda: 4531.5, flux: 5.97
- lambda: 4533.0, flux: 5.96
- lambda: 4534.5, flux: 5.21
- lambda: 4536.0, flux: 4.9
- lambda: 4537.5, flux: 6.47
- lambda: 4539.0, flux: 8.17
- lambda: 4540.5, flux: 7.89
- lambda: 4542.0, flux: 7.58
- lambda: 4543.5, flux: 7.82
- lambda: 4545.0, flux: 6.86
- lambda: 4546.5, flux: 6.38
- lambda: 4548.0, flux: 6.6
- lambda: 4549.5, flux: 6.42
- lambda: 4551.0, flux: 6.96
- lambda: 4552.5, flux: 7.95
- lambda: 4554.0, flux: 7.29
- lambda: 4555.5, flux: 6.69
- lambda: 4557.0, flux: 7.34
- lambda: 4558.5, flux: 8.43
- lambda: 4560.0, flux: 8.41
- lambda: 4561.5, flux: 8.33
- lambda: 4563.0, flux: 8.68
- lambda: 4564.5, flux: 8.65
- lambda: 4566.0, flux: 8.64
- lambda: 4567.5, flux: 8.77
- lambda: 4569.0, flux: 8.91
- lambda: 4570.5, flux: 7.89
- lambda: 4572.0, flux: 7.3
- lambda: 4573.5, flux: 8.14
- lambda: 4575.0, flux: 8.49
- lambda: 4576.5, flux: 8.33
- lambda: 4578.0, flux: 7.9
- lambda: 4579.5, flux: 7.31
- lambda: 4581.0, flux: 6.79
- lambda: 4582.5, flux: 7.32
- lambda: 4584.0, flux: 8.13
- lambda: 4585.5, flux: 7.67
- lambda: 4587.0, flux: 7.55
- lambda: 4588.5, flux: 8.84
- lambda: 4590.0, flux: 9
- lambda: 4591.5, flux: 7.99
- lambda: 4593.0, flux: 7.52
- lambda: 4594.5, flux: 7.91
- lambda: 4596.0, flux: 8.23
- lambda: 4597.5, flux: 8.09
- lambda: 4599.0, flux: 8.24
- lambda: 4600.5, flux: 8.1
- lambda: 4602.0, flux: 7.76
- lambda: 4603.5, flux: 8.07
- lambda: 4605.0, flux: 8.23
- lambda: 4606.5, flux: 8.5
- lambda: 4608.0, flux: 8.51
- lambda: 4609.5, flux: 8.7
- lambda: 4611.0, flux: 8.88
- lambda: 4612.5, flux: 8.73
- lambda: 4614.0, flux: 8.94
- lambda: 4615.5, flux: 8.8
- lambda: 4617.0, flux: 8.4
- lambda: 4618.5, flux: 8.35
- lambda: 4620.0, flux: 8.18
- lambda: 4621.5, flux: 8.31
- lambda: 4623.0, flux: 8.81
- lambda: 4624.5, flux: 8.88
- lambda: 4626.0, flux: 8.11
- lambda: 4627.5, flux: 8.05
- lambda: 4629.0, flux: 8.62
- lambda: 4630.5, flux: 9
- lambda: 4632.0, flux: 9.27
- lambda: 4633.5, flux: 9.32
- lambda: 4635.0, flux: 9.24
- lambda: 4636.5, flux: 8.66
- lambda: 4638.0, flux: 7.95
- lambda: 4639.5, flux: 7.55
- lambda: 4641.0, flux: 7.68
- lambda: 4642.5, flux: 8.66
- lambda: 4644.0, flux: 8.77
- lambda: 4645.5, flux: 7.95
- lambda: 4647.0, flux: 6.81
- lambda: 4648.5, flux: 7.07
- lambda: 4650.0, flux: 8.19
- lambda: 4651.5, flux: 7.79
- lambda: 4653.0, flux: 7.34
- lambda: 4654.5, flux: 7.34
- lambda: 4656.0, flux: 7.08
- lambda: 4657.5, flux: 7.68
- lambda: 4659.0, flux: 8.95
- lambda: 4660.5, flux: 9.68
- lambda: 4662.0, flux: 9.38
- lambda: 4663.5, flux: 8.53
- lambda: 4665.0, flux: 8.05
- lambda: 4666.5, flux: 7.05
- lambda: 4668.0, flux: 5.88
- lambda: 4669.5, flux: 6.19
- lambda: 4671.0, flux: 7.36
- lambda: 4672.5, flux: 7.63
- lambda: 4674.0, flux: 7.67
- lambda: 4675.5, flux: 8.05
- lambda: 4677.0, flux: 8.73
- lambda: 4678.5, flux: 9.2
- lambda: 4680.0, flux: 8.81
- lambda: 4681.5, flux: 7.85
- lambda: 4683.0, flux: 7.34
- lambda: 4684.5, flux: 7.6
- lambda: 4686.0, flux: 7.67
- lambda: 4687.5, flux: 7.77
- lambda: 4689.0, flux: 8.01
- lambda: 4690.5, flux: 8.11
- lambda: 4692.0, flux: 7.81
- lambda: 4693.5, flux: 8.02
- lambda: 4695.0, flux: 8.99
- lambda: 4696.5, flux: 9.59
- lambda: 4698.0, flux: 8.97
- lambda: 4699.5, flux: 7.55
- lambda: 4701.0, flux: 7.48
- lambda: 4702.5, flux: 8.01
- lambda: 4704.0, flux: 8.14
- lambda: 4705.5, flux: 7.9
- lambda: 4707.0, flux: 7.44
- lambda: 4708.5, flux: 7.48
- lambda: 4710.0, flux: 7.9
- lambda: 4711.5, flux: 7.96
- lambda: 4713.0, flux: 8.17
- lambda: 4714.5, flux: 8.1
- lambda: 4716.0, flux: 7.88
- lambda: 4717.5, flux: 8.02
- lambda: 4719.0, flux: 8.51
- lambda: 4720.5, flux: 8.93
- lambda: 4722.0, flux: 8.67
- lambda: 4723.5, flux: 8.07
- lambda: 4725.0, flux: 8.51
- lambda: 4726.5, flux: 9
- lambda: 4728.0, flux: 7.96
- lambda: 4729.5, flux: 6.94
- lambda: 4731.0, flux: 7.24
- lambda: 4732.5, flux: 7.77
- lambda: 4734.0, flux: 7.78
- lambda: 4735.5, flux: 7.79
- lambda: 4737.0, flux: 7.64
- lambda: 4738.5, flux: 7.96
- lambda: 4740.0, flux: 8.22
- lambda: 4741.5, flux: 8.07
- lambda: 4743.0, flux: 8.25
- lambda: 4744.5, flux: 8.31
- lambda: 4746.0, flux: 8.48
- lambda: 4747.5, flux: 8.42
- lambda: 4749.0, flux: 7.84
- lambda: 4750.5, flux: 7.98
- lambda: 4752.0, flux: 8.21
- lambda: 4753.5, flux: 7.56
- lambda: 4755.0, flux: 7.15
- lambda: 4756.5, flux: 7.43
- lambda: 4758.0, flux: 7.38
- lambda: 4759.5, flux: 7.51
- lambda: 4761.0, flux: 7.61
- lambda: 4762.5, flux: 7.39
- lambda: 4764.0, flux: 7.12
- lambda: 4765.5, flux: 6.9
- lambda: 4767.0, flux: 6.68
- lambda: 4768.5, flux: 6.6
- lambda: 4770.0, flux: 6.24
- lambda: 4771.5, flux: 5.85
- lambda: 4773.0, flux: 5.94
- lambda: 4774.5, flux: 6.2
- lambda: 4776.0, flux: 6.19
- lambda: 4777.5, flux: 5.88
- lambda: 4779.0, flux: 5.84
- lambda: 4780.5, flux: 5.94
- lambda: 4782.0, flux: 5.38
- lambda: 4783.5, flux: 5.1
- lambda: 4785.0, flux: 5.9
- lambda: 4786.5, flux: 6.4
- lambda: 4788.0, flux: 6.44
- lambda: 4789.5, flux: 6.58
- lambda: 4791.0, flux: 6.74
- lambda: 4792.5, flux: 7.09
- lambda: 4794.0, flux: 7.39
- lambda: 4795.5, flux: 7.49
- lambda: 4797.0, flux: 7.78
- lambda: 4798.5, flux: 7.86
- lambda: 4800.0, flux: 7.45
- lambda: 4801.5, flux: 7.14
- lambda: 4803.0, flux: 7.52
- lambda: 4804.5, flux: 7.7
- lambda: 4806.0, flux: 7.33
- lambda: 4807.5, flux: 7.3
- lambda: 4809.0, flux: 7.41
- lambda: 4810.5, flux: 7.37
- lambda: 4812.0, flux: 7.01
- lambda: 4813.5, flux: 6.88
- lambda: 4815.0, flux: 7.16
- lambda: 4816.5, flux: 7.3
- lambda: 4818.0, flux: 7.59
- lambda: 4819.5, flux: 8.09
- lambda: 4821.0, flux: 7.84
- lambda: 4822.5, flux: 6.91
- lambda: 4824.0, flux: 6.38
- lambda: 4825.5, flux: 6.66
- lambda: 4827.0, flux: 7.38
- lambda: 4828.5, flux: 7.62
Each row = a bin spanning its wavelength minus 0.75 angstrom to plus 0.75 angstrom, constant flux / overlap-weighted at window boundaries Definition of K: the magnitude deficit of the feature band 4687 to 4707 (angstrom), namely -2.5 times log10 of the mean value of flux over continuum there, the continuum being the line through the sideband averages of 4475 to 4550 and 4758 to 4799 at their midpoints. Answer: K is -0.23 mag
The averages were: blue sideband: 6.66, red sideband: 6.6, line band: 8.16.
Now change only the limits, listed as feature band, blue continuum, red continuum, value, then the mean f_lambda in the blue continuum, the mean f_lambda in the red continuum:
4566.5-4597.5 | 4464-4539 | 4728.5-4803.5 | -0.20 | 6.48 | 7.13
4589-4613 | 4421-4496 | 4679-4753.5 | -0.20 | 5.47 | 8.06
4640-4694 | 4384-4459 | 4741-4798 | -0.25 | 4.6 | 6.98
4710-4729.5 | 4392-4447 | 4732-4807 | -0.21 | 4.65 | 7.15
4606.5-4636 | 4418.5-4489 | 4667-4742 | -0.22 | 5.41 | 7.96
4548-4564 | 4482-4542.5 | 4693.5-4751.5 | -0.10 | 6.68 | 8.1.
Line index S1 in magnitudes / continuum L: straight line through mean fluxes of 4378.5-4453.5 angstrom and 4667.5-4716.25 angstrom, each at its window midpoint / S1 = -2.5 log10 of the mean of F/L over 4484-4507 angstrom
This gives -0.20 mag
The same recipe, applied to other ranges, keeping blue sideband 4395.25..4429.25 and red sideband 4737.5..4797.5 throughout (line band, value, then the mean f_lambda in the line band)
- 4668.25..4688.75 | -0.213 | 7.79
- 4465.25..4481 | -0.229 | 6.11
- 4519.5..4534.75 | -0.163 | 6.19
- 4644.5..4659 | -0.214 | 7.57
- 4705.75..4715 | -0.182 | 7.84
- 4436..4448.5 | -0.113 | 5.25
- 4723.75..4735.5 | -0.167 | 7.89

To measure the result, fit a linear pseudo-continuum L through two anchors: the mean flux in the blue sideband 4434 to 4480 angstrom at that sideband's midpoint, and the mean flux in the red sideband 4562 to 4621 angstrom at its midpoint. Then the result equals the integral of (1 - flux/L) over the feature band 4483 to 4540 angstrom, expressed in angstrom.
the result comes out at -1.61 angstrom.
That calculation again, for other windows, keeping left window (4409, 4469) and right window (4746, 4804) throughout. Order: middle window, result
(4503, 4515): -4.7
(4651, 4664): -4.1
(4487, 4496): -2.0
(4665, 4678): -2.2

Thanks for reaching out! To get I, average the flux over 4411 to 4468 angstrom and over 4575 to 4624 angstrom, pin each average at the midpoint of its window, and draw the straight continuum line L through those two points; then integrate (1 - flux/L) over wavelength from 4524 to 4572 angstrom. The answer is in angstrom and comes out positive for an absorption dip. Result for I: 0.32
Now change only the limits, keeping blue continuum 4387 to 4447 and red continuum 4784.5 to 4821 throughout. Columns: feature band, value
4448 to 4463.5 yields 0.3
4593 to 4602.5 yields -3.6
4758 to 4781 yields 1.4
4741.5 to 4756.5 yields -2.5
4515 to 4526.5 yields -3.5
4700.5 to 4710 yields -1.7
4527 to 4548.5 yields -4.0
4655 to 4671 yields -3.9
